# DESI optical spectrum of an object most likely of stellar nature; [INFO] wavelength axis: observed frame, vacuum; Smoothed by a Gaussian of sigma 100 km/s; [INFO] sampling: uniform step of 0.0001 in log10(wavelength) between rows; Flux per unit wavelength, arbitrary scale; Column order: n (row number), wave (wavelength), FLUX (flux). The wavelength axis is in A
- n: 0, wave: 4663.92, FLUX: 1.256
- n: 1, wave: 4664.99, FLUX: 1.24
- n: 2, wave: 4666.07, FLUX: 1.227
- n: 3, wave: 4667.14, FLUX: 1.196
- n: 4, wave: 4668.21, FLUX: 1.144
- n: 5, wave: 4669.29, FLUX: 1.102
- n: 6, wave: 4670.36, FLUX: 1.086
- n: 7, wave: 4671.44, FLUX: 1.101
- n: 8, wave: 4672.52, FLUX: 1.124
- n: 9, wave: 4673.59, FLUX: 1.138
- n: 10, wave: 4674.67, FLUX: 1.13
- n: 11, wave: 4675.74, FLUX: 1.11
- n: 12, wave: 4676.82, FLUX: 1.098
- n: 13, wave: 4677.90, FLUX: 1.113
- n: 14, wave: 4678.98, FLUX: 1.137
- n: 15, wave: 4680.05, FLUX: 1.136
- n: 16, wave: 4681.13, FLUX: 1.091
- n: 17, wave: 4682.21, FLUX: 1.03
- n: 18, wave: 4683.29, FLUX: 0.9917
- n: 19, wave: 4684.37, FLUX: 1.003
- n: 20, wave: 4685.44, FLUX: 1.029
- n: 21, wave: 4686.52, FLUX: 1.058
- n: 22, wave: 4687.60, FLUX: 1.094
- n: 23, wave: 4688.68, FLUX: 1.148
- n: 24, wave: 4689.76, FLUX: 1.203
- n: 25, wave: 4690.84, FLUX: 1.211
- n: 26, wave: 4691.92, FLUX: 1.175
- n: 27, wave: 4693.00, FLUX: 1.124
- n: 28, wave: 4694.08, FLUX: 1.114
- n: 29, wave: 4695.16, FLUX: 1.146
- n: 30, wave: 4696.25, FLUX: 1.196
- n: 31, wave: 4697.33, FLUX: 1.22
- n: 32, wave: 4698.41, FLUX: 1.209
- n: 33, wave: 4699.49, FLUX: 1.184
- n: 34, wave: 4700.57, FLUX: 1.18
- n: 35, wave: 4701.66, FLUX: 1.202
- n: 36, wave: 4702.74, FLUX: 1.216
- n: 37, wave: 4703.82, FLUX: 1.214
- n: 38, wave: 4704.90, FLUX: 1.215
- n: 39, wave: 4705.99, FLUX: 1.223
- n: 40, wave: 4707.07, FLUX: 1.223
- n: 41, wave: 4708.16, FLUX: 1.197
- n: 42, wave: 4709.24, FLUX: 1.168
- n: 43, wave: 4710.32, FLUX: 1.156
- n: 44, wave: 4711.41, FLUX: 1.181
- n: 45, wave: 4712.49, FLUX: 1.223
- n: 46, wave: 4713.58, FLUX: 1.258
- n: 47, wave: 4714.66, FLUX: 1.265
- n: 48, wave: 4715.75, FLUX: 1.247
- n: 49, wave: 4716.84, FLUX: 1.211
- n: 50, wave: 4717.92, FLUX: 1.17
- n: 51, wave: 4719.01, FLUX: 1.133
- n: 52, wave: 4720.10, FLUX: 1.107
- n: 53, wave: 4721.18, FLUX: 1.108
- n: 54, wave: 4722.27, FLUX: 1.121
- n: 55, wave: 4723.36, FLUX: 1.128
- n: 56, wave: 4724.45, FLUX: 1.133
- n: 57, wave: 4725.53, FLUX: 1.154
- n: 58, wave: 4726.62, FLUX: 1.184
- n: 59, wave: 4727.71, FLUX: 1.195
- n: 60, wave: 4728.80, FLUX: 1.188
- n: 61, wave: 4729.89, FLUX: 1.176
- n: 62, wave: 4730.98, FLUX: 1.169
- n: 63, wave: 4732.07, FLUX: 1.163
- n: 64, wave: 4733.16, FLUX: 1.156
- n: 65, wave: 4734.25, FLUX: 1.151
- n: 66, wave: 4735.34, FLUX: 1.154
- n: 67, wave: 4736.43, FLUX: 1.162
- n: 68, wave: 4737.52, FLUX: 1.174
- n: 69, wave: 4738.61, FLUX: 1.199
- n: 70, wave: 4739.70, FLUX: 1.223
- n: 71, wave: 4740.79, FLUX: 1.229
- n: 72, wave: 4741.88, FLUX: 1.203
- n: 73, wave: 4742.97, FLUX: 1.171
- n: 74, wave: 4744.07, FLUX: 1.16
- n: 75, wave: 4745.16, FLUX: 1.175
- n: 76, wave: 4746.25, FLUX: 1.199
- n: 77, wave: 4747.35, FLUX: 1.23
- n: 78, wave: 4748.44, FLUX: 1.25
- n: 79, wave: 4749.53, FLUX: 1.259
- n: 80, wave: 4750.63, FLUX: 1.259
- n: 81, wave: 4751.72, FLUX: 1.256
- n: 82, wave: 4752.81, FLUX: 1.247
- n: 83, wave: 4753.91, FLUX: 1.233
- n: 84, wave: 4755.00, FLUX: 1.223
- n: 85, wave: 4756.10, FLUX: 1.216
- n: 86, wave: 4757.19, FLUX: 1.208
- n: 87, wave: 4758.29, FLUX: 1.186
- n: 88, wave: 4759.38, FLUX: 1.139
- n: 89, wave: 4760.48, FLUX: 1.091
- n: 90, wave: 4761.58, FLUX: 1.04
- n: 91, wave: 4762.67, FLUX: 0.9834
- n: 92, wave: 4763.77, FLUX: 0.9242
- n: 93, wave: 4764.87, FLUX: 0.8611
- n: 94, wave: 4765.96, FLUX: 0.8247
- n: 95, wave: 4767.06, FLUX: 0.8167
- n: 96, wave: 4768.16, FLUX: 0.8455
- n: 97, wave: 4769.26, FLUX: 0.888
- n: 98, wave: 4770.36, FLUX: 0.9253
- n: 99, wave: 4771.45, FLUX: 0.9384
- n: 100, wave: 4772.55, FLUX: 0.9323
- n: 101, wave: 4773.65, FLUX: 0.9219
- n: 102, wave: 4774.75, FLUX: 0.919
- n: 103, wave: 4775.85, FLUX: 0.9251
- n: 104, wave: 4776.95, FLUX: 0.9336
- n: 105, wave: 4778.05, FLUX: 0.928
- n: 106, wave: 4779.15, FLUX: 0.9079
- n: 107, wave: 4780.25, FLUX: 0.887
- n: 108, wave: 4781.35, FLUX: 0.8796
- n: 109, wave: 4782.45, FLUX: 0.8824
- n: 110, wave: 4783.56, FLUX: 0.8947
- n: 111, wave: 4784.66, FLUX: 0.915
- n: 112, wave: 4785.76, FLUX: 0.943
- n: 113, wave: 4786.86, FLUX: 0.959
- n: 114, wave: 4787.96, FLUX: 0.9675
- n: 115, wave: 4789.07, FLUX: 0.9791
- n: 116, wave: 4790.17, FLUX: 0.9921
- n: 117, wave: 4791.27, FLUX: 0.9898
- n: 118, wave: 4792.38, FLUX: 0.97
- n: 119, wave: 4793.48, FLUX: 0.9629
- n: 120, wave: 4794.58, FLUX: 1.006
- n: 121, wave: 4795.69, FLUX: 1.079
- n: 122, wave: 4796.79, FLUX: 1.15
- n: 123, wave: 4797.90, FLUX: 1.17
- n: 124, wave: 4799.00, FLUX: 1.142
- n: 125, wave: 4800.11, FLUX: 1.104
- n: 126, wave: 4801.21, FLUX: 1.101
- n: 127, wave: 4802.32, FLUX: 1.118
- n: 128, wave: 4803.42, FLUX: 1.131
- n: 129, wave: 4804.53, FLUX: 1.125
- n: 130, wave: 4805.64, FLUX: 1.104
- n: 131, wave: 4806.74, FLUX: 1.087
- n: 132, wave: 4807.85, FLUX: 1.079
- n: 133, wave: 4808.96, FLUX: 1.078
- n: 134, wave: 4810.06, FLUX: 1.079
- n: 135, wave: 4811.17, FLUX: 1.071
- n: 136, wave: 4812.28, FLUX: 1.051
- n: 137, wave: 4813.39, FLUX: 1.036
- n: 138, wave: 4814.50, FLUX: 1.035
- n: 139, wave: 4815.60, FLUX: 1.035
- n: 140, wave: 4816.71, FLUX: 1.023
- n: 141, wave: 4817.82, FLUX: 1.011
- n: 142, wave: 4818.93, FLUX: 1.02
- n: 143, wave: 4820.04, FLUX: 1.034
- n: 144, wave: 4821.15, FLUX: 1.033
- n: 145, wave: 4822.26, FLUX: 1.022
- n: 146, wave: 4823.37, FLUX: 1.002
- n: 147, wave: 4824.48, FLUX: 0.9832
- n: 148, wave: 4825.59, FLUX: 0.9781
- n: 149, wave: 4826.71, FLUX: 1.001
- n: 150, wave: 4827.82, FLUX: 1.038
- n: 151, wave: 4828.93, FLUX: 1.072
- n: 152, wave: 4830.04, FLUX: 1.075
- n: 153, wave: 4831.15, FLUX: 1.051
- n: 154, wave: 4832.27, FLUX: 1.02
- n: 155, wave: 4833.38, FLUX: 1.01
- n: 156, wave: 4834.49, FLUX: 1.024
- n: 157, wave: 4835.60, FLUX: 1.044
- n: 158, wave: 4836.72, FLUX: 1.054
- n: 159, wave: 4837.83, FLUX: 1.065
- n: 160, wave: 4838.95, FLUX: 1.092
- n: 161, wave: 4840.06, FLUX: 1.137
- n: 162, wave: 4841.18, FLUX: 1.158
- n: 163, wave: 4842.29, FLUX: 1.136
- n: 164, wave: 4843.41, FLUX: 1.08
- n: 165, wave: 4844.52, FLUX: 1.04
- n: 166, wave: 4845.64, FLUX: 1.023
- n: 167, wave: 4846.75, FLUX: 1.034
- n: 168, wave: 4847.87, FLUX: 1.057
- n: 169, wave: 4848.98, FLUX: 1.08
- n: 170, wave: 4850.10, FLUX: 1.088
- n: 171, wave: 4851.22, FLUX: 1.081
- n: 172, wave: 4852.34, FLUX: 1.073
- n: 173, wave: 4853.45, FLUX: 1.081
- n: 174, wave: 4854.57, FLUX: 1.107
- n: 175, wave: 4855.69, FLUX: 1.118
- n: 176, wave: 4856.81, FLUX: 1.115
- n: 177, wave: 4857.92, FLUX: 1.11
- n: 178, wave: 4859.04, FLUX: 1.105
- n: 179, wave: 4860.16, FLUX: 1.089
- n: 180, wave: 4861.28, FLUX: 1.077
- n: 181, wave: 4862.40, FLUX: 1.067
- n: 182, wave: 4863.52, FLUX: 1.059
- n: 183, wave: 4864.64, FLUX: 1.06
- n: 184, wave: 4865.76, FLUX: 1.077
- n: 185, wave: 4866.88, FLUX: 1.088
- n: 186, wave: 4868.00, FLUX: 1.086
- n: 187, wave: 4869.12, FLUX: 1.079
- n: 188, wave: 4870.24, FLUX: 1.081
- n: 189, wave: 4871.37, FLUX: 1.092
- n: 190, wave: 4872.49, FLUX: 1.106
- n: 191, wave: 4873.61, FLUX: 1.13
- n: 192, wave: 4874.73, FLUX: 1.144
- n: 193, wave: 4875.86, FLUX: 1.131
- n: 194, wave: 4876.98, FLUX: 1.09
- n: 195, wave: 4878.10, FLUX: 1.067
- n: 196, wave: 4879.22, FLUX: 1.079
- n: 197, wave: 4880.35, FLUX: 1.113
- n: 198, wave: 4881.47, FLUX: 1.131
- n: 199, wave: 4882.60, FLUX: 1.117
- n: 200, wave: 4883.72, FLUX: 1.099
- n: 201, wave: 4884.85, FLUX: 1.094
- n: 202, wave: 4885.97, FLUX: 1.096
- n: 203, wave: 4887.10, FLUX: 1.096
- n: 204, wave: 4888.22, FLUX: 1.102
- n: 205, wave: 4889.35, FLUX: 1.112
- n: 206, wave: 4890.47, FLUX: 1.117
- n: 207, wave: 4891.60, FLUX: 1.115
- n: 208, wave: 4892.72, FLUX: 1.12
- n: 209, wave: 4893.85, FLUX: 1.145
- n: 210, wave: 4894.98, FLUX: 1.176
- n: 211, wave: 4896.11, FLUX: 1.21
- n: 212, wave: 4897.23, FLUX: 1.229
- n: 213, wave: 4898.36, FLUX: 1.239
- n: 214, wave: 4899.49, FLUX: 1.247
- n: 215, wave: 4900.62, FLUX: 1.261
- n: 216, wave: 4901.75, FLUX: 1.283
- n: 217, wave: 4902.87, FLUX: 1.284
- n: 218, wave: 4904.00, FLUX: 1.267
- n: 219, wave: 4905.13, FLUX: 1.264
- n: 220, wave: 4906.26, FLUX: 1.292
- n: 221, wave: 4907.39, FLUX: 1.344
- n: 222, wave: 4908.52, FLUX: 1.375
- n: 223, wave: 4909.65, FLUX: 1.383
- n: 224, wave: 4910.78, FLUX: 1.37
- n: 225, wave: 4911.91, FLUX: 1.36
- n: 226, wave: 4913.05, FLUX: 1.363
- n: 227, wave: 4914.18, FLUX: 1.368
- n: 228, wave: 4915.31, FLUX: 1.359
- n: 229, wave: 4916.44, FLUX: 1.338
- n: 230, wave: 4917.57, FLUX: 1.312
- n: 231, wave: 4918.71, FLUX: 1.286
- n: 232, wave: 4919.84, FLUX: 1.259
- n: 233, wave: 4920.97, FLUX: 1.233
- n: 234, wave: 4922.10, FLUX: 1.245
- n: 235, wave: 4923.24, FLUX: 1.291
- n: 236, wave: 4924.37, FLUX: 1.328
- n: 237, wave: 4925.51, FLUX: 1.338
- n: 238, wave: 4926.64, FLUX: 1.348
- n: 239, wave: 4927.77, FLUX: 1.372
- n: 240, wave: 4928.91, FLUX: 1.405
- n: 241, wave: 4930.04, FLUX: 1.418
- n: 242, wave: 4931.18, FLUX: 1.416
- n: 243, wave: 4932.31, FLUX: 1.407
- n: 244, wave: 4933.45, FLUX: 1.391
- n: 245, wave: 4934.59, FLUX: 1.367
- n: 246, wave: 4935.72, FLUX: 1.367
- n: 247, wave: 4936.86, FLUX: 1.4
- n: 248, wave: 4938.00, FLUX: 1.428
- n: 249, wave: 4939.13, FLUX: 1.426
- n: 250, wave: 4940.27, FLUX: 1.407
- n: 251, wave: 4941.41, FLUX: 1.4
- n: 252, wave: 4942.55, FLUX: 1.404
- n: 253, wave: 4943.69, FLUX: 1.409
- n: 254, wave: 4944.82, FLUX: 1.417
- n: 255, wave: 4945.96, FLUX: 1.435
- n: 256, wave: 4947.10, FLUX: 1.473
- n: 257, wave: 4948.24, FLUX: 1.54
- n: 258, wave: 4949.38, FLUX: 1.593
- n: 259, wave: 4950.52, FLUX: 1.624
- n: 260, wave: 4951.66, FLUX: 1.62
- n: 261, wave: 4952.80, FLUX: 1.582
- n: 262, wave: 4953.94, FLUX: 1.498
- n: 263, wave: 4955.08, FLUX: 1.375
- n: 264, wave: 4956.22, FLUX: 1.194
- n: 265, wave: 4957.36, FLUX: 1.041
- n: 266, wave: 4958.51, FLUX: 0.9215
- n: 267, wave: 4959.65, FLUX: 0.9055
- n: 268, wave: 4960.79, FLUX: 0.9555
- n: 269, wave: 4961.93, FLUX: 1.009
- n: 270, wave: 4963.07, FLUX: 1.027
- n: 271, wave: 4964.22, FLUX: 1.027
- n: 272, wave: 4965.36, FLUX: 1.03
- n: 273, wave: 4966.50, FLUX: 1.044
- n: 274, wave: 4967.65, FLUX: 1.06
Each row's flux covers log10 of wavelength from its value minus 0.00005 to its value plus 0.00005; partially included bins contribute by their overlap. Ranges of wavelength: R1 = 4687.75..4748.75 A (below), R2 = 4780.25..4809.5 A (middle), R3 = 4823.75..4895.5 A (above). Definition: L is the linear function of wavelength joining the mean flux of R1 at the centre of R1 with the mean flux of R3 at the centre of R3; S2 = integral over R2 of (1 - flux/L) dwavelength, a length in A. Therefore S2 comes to 2.6 A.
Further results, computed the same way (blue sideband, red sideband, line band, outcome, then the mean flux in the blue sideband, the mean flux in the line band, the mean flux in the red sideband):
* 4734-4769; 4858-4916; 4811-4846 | 3.3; 1.13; 1.05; 1.17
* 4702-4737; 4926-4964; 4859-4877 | 2.8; 1.18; 1.09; 1.35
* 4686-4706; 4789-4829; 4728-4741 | -0.5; 1.17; 1.18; 1.05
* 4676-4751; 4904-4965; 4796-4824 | 3.7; 1.17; 1.07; 1.33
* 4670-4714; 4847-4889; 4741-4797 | 4.5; 1.15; 1.03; 1.09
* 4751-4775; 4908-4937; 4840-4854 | 1.4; 1.03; 1.08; 1.35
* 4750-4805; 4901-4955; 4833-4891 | 6.4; 1.02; 1.09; 1.38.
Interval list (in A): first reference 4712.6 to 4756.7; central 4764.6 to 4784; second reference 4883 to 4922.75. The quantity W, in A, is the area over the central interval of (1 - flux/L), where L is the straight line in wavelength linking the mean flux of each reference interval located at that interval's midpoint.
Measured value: 5.0 A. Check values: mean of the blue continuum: 1.19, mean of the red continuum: 1.24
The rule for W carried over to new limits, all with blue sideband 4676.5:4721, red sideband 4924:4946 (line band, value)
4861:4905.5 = 6.9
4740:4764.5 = 0.7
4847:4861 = 2.4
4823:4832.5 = 1.9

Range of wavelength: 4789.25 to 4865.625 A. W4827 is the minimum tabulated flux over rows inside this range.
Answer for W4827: 0.9629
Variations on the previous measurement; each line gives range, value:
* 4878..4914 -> 1.067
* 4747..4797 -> 0.8167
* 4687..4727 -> 1.094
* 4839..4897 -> 1.023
